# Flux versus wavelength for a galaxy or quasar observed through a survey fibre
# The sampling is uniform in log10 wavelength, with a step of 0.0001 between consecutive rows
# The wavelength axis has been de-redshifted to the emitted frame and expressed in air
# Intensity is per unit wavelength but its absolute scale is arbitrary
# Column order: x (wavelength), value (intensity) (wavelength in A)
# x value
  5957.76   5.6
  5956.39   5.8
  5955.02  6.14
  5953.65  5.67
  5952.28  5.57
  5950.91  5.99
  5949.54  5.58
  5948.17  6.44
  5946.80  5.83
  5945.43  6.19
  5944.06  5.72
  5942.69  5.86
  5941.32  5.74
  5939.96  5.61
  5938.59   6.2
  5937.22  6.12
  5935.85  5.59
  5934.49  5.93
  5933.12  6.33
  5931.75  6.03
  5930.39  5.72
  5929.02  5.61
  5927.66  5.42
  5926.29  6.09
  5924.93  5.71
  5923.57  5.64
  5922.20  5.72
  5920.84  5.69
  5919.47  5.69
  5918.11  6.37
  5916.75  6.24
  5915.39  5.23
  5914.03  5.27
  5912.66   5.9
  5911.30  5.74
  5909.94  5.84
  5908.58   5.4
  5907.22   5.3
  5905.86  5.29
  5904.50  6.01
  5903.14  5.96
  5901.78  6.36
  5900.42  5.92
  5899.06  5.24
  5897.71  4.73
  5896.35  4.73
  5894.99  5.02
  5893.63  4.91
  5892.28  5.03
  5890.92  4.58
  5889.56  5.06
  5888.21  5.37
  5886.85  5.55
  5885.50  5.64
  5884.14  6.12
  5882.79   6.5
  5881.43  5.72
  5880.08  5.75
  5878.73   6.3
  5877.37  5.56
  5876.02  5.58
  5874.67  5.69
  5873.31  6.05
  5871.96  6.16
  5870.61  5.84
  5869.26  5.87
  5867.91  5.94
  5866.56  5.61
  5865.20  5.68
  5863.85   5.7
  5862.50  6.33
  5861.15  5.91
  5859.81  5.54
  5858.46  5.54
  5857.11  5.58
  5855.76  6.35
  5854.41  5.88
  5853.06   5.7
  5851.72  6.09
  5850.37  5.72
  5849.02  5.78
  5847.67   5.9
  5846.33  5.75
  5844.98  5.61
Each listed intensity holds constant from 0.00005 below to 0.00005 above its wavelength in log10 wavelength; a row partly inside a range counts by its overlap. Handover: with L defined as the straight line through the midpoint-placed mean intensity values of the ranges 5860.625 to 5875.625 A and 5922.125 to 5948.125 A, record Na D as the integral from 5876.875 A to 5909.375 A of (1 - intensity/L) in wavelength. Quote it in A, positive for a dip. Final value 2.1 A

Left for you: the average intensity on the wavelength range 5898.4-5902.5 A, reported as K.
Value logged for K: 5.84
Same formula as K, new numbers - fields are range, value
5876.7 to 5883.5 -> 5.97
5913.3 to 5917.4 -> 5.57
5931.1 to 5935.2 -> 6.09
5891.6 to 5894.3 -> 4.98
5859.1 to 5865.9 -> 5.83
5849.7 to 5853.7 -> 5.84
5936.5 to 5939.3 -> 6.13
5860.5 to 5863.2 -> 6.12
